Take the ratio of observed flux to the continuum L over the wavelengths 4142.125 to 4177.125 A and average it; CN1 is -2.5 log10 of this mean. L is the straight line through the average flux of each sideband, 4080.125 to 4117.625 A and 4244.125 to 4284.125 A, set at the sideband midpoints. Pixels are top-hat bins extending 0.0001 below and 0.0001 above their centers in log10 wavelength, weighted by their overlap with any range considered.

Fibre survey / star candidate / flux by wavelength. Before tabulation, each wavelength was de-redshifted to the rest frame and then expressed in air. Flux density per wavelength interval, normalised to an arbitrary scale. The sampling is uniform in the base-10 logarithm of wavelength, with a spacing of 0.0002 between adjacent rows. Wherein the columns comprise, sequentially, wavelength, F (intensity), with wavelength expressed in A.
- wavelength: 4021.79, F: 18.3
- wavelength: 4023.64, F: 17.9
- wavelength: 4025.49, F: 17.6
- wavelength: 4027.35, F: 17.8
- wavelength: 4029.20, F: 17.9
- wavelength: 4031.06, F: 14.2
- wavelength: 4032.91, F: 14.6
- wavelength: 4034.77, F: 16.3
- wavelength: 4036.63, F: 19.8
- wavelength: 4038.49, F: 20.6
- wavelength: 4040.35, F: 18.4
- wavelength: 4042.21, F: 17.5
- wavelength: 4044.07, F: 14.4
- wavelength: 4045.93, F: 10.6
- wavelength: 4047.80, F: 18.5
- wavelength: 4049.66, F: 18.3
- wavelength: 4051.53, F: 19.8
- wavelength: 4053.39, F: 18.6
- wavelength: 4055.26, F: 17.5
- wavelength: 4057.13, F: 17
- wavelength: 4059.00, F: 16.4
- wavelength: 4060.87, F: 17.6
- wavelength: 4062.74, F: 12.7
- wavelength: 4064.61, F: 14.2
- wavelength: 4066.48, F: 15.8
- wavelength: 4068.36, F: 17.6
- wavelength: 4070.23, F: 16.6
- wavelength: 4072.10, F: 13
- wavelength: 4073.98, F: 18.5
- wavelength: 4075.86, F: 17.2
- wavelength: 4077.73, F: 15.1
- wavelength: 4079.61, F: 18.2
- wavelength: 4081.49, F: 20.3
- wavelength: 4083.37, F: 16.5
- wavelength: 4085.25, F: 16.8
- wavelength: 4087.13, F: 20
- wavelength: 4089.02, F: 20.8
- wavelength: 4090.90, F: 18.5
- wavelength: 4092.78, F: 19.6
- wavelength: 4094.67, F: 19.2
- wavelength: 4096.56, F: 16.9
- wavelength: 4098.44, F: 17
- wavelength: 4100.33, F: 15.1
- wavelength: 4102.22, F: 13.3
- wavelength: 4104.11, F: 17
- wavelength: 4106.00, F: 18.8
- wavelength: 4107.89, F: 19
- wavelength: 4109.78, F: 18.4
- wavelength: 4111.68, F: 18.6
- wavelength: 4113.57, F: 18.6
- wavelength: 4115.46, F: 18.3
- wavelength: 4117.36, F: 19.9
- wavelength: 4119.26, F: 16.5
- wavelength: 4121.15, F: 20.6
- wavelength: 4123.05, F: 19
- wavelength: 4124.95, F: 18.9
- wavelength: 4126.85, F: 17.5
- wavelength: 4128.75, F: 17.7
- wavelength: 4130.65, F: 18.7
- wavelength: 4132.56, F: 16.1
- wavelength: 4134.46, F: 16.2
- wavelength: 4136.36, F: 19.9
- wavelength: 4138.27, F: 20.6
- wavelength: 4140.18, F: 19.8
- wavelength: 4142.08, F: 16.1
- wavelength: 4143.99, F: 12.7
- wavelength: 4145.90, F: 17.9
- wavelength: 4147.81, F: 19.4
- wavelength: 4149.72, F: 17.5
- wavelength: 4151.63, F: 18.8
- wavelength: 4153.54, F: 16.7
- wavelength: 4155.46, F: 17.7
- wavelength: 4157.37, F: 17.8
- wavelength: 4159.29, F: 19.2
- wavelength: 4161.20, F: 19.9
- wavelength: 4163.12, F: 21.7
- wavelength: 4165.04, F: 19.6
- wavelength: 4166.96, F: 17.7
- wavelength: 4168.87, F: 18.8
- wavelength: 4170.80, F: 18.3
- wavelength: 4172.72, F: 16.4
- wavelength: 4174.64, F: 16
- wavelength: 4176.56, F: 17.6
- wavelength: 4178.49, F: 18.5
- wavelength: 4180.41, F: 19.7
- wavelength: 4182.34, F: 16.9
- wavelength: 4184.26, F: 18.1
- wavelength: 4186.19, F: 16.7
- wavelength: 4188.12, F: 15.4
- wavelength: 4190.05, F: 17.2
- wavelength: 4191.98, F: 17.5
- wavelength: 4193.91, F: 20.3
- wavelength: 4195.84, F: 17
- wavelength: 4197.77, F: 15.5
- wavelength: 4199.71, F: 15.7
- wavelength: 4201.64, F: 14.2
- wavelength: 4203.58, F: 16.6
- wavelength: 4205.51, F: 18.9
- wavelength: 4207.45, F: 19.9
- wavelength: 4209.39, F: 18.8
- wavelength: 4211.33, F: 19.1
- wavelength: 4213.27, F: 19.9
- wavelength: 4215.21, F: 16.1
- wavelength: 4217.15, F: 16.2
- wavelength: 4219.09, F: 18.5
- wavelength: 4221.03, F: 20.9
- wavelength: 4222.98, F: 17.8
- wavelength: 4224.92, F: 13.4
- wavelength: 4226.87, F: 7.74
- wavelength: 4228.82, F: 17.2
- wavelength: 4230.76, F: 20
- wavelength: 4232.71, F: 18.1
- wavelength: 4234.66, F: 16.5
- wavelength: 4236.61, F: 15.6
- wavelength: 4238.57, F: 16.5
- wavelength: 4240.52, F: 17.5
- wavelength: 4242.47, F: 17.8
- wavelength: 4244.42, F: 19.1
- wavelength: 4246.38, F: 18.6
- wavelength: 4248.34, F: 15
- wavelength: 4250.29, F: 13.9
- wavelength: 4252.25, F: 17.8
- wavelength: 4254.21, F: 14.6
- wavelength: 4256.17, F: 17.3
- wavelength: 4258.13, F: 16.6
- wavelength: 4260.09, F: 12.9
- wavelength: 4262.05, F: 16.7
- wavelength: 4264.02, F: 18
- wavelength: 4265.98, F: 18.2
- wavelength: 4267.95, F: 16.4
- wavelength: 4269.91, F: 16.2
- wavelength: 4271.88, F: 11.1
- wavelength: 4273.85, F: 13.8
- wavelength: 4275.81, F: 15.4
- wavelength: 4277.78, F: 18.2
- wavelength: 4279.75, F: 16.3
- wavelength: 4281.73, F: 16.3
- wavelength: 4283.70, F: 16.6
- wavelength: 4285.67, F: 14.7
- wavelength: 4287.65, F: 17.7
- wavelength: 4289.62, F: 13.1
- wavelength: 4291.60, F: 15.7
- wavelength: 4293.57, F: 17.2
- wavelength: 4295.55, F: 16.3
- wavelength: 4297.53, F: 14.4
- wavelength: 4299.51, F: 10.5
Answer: -0.04 mag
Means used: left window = 18.1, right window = 16.1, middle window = 17.9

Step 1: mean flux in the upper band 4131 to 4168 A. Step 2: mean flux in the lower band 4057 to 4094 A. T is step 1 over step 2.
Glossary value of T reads 1.06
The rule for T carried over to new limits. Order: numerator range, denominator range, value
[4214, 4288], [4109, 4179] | 0.90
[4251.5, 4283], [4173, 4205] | 0.94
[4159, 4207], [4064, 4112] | 1.02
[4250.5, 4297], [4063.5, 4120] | 0.91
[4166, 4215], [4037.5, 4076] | 1.05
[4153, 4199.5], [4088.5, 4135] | 0.99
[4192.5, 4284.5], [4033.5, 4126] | 0.95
